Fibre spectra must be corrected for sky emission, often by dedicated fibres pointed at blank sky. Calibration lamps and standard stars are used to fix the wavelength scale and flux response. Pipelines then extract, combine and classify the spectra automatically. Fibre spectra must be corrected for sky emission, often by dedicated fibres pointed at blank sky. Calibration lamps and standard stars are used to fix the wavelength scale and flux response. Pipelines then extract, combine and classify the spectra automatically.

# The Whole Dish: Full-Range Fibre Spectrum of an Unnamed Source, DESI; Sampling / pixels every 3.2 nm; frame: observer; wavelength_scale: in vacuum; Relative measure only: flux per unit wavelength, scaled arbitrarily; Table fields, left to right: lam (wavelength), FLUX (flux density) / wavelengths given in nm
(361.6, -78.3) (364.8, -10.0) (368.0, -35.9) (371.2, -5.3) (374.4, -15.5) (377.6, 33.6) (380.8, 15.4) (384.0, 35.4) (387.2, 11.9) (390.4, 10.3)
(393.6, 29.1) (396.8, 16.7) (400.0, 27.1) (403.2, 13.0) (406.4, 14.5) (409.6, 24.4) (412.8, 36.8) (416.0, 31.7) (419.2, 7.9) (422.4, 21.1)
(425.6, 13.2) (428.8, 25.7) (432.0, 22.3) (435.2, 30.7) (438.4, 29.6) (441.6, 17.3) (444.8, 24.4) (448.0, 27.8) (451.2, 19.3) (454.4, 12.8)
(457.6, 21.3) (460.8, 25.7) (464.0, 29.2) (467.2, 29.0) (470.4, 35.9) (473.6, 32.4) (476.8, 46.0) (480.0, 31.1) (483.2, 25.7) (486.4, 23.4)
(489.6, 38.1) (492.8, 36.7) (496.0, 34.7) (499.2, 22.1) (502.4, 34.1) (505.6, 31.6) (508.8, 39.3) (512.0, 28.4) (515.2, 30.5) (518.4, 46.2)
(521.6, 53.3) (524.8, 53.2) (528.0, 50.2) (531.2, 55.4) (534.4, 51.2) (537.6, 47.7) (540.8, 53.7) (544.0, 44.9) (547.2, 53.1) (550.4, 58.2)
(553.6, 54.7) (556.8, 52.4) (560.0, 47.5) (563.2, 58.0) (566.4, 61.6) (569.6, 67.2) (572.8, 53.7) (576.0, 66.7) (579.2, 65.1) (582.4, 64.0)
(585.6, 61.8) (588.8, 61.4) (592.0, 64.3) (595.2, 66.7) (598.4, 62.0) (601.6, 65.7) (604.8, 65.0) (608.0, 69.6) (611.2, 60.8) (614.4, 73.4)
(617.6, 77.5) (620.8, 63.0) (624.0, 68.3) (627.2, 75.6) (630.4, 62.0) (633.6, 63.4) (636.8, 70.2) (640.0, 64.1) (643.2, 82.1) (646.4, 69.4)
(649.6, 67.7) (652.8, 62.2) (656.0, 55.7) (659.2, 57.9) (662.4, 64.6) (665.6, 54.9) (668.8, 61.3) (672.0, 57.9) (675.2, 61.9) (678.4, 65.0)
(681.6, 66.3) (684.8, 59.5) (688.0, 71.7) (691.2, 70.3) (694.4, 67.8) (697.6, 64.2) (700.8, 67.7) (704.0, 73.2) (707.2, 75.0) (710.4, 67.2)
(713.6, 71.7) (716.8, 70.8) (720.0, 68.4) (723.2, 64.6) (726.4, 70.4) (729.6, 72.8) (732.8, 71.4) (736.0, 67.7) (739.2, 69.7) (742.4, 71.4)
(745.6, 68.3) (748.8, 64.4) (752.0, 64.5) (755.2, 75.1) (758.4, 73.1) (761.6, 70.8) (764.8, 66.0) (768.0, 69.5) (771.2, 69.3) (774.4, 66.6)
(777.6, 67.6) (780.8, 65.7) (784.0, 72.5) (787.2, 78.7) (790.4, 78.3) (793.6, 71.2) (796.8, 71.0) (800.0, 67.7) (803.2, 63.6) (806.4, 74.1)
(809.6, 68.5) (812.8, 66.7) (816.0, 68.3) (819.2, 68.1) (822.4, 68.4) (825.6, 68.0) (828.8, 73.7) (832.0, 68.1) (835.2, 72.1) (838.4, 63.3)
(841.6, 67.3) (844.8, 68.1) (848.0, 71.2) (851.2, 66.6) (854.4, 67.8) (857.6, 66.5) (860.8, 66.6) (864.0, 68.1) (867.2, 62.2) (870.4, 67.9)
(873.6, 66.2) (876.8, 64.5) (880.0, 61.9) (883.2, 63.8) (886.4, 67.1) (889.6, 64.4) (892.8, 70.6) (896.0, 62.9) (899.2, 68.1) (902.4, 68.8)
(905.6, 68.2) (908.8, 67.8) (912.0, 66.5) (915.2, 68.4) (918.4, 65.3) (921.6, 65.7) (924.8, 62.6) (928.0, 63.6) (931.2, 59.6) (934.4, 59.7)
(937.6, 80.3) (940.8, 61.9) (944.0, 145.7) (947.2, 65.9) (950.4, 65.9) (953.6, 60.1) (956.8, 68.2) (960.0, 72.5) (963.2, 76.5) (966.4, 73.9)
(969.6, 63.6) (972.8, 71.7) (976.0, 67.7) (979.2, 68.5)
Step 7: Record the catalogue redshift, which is 0.299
